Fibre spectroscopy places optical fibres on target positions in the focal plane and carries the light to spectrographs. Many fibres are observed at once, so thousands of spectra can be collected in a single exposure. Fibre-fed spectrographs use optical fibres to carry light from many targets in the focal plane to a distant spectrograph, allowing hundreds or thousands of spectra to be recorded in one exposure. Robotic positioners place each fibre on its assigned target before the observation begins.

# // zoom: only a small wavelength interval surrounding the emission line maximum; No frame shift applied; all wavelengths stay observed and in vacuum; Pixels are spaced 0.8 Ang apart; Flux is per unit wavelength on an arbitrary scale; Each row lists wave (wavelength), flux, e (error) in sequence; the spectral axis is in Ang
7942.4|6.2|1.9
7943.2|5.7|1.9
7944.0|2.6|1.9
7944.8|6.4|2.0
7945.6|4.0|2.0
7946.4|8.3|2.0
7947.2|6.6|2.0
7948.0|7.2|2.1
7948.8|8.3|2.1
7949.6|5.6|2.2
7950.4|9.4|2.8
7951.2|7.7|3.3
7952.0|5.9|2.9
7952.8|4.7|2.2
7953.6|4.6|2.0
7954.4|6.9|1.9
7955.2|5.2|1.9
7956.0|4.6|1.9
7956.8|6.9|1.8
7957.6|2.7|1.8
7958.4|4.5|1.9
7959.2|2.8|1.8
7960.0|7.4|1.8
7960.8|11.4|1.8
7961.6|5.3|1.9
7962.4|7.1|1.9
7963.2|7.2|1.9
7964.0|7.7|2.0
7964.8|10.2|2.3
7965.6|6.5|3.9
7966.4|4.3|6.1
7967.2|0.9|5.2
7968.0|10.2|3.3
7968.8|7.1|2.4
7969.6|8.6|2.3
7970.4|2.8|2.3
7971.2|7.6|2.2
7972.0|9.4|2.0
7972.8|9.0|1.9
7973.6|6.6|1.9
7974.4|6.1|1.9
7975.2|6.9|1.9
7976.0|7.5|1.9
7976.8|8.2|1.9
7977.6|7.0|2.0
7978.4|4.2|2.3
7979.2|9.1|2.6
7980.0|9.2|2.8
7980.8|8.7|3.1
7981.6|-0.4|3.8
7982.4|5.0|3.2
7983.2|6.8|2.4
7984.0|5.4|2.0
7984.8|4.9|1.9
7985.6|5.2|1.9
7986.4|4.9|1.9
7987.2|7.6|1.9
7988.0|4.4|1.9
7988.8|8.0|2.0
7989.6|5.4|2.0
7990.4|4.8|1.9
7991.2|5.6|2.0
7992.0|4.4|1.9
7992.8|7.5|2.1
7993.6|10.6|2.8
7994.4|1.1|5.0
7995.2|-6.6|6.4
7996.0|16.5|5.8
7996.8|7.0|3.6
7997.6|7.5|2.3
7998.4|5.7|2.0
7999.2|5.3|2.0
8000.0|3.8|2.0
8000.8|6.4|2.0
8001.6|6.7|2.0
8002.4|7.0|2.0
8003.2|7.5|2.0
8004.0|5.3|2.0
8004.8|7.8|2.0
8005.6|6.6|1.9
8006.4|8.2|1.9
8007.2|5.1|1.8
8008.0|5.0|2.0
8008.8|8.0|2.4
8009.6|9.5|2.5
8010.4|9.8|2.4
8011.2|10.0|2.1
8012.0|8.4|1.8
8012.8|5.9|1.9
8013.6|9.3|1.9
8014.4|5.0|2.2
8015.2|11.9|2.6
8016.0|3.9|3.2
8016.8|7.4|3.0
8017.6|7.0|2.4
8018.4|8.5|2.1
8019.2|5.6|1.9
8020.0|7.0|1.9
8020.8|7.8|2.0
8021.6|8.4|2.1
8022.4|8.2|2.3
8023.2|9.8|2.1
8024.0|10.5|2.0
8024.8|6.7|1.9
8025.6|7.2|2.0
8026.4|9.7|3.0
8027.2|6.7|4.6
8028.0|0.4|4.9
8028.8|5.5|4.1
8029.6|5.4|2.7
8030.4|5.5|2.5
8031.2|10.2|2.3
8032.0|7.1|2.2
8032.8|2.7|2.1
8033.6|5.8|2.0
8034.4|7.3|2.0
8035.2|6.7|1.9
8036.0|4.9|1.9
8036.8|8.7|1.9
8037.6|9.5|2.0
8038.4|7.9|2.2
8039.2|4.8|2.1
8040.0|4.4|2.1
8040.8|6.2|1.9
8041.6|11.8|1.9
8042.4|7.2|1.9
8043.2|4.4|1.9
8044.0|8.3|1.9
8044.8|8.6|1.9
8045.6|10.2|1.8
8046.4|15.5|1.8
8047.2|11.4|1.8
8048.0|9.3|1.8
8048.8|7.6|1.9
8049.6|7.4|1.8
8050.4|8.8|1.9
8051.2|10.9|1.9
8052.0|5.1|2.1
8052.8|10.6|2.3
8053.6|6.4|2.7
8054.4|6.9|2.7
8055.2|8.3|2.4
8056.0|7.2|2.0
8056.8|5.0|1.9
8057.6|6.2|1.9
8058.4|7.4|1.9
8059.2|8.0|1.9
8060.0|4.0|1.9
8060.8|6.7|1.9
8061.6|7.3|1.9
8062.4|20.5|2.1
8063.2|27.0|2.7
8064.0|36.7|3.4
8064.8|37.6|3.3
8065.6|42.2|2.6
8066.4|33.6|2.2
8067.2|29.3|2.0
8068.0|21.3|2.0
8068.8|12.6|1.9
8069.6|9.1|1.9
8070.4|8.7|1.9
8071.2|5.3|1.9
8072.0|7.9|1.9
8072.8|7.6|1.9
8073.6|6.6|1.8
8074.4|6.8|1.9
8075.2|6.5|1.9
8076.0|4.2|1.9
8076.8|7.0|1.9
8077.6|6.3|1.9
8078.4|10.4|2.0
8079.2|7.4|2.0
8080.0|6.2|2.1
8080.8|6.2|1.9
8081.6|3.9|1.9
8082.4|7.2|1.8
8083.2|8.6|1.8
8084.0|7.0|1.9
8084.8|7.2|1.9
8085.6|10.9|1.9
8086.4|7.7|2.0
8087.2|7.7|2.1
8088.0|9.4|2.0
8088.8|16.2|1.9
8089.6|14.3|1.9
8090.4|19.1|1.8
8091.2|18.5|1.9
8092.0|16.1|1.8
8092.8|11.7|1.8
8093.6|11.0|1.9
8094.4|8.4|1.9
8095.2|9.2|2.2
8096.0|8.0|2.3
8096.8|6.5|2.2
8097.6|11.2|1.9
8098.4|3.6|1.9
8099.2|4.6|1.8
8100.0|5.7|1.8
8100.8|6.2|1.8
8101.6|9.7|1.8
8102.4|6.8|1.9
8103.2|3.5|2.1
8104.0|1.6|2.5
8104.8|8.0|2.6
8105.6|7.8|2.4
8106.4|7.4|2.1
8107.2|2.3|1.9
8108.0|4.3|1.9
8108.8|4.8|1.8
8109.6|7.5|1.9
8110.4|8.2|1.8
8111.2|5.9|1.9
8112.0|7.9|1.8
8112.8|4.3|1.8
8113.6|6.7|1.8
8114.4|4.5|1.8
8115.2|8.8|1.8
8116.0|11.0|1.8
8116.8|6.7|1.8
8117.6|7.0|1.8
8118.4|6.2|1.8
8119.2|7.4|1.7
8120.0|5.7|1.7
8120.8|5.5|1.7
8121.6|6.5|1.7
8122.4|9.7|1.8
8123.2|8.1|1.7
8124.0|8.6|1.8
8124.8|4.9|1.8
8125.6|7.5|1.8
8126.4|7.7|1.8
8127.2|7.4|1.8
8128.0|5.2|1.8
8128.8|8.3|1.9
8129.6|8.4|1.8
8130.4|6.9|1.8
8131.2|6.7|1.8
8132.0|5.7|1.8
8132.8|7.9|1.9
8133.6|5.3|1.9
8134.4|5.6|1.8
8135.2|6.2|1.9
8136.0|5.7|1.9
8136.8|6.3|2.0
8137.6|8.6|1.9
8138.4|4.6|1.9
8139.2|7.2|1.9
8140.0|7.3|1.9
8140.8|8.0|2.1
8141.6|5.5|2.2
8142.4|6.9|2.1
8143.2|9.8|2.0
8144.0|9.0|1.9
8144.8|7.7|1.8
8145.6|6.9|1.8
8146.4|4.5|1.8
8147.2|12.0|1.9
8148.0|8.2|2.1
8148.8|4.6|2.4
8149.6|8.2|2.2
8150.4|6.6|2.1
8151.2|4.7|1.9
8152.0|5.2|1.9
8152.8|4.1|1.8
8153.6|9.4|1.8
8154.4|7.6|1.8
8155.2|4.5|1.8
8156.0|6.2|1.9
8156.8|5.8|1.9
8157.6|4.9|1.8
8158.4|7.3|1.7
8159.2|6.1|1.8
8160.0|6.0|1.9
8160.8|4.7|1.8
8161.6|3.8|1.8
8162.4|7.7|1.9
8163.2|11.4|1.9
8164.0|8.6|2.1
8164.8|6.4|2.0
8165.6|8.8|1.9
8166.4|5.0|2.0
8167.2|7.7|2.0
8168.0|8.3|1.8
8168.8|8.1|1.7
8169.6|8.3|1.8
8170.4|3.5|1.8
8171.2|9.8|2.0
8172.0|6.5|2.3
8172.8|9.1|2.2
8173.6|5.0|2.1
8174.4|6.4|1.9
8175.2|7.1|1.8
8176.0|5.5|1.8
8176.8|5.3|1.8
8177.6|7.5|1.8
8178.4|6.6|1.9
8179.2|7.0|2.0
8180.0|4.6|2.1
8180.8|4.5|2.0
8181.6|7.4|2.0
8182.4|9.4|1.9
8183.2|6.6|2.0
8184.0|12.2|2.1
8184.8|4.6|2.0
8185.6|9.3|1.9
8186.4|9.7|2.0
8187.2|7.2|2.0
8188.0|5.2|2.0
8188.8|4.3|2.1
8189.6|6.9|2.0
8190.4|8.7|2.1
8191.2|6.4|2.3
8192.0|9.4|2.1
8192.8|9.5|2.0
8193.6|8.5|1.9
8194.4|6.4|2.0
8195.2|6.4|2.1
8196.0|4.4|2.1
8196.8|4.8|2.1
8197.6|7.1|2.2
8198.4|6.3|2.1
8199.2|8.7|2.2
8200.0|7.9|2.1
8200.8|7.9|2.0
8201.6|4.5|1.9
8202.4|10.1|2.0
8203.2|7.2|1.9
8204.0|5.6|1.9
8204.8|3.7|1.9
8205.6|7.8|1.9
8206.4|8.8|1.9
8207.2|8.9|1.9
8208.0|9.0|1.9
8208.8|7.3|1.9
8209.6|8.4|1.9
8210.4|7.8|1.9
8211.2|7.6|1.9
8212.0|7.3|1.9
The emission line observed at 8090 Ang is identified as [N II]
